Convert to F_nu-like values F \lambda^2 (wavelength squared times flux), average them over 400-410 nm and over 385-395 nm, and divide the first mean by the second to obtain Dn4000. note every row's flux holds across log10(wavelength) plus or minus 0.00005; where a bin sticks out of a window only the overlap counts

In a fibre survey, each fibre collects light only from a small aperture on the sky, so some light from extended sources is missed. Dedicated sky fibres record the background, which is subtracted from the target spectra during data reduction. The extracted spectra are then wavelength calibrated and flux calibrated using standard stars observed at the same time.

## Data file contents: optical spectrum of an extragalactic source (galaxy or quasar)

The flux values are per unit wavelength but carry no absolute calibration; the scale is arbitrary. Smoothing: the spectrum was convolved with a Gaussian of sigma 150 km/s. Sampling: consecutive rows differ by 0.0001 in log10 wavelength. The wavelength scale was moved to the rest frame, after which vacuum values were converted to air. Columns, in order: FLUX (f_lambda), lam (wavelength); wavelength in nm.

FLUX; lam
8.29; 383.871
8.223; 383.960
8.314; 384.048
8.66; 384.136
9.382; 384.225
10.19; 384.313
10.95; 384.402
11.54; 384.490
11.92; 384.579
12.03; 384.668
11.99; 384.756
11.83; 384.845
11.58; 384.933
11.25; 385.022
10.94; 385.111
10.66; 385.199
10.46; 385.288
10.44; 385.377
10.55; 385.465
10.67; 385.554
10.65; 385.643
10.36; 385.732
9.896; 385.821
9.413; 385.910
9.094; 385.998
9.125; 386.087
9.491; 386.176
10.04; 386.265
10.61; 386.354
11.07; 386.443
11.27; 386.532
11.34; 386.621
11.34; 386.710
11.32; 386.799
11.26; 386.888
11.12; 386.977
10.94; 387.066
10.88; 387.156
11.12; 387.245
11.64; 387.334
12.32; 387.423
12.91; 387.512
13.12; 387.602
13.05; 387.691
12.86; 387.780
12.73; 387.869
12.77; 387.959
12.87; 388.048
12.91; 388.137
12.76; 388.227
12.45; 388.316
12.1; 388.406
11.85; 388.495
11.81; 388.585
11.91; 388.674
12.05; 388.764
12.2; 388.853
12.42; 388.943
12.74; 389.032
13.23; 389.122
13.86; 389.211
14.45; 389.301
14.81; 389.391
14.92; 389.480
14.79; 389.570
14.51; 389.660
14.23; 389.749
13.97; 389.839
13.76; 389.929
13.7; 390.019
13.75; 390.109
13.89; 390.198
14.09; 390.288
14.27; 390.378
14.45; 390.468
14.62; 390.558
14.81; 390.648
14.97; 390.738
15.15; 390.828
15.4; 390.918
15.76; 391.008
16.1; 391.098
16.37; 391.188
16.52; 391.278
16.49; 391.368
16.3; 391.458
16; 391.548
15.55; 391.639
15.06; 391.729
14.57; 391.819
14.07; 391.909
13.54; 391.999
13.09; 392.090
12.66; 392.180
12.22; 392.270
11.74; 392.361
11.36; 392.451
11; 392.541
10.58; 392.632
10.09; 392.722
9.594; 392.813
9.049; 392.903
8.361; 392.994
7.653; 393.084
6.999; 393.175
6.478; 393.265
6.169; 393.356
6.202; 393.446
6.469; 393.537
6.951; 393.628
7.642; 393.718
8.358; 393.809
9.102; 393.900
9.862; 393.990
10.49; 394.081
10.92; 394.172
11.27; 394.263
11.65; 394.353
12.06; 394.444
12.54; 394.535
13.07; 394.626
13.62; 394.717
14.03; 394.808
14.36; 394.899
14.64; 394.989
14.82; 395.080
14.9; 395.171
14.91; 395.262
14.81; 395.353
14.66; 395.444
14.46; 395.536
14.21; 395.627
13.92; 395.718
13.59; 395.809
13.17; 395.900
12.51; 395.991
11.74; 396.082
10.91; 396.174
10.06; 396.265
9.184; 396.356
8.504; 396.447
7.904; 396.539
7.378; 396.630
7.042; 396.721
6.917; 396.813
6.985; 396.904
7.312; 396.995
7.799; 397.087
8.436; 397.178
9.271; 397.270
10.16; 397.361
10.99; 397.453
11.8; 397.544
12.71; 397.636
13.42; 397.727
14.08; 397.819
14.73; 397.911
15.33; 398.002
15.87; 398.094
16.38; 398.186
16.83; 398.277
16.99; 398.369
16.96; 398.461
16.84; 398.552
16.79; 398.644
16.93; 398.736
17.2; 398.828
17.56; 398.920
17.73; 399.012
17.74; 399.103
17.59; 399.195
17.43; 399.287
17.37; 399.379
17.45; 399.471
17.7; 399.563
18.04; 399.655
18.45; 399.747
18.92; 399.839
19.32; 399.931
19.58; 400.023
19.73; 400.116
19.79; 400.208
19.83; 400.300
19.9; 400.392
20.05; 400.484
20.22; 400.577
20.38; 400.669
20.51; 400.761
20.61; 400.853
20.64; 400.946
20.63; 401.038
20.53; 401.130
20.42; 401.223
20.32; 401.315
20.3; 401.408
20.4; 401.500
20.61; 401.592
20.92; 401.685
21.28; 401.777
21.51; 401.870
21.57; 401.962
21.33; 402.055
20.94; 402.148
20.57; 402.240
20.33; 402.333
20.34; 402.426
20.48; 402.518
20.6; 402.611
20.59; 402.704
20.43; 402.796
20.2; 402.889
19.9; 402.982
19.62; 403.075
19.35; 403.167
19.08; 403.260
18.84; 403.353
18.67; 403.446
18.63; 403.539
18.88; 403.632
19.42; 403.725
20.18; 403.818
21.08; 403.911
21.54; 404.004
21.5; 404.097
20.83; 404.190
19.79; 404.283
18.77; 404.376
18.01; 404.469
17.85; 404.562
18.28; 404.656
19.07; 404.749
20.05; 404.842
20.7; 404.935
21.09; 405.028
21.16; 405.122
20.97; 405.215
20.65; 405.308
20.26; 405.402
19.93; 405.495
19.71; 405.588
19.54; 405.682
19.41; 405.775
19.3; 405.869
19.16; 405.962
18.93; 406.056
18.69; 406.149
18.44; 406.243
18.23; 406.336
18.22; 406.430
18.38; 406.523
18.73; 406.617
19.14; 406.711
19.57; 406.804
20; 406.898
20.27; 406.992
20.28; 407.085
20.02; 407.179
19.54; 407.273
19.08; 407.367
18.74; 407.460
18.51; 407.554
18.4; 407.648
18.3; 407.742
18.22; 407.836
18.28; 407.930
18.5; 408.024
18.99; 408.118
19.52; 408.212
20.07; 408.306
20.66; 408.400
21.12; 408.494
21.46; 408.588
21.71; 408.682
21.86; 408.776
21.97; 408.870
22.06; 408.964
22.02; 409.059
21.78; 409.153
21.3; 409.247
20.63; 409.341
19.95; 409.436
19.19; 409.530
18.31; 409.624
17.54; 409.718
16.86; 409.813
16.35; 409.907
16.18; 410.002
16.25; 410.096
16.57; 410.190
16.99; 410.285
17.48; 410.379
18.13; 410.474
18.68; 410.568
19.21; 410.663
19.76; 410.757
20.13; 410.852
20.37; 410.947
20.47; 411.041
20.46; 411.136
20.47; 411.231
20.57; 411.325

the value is 1.77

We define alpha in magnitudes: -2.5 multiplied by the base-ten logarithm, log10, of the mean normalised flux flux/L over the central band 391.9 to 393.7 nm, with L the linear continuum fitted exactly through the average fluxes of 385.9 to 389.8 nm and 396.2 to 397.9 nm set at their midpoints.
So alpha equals 0.129 mag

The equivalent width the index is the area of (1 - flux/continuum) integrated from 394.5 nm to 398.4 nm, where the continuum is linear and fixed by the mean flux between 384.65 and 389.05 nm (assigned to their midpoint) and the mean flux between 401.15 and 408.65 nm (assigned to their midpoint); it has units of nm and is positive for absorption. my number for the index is 0.89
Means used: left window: 11.4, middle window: 12.2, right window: 19.8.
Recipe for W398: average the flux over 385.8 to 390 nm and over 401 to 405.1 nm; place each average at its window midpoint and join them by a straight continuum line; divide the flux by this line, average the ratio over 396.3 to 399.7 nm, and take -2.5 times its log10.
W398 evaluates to 0.29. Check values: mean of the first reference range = 12.2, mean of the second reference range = 20.1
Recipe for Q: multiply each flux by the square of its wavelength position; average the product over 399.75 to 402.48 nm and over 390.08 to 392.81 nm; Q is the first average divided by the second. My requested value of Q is 1.52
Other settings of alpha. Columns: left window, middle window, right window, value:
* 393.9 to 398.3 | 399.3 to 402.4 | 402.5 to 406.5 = -0.22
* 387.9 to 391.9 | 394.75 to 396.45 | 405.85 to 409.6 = 0.20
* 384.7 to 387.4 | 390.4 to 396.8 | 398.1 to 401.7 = 0.24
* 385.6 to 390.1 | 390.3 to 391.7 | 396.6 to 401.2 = -0.17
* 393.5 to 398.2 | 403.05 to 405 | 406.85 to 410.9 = -0.19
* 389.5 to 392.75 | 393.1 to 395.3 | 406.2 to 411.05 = 0.38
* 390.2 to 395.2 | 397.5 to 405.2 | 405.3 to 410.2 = -0.16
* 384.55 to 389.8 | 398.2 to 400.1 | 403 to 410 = -0.07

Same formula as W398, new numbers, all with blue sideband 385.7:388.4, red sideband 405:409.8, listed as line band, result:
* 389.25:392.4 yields -0.130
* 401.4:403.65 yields -0.144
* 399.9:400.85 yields -0.184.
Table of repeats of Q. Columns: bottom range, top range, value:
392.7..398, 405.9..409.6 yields 1.95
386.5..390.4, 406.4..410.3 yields 1.67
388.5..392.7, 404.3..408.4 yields 1.50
